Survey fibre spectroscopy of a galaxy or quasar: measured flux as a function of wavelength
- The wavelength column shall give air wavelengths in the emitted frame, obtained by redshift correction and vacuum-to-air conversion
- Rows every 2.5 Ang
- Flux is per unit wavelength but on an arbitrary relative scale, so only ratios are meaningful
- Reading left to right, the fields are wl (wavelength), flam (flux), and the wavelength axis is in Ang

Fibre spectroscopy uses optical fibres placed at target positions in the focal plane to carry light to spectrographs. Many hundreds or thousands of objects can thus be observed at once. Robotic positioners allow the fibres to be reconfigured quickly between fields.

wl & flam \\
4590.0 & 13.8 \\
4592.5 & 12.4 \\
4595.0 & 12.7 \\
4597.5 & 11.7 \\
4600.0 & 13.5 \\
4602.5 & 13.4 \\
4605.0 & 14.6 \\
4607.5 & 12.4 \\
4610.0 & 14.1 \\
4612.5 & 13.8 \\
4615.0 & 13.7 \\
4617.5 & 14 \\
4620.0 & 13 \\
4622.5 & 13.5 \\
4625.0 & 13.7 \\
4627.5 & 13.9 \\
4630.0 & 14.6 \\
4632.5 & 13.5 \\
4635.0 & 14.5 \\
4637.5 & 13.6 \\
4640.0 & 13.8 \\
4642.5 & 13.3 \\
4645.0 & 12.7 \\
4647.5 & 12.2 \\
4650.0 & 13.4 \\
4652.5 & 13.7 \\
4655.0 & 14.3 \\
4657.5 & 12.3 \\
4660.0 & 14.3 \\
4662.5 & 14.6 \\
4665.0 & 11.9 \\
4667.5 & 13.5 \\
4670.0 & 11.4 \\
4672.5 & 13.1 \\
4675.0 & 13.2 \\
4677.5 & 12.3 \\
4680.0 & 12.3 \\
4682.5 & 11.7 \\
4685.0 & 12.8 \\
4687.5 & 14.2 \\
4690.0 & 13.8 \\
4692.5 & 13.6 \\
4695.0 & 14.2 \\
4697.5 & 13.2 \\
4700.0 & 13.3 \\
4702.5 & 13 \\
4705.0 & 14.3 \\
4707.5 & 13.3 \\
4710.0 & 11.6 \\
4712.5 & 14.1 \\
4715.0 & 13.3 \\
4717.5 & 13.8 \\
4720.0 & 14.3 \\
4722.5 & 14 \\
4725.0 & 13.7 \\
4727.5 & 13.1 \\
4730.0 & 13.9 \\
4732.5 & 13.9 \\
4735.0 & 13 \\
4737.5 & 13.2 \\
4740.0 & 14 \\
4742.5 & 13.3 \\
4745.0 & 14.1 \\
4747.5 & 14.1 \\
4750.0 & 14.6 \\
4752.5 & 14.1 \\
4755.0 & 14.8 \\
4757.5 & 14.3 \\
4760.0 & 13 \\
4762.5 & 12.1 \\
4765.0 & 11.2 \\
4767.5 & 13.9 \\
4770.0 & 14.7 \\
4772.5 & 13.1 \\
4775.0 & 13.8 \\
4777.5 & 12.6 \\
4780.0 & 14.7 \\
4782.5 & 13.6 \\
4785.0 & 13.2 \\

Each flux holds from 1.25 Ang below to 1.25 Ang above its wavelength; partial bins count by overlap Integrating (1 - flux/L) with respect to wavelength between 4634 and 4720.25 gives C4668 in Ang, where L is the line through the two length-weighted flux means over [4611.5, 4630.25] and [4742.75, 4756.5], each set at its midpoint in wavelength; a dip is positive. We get 4.3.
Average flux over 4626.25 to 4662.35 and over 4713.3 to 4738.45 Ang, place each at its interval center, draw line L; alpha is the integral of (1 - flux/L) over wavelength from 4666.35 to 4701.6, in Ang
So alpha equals 1.5 Ang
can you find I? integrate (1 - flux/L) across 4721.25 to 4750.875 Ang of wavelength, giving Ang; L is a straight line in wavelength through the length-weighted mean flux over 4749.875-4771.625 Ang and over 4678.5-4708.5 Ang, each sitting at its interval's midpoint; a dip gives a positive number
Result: -0.6 Ang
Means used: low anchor 13.3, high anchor 13.6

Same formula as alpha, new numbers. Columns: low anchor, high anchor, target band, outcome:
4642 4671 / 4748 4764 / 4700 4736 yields 0.07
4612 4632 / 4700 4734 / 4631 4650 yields 0.46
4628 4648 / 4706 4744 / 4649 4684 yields 1.46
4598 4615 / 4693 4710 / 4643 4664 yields 0.10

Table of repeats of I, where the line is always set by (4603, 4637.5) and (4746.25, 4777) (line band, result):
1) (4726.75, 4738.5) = 0.18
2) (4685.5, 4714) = 0.41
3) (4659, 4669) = 0.16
